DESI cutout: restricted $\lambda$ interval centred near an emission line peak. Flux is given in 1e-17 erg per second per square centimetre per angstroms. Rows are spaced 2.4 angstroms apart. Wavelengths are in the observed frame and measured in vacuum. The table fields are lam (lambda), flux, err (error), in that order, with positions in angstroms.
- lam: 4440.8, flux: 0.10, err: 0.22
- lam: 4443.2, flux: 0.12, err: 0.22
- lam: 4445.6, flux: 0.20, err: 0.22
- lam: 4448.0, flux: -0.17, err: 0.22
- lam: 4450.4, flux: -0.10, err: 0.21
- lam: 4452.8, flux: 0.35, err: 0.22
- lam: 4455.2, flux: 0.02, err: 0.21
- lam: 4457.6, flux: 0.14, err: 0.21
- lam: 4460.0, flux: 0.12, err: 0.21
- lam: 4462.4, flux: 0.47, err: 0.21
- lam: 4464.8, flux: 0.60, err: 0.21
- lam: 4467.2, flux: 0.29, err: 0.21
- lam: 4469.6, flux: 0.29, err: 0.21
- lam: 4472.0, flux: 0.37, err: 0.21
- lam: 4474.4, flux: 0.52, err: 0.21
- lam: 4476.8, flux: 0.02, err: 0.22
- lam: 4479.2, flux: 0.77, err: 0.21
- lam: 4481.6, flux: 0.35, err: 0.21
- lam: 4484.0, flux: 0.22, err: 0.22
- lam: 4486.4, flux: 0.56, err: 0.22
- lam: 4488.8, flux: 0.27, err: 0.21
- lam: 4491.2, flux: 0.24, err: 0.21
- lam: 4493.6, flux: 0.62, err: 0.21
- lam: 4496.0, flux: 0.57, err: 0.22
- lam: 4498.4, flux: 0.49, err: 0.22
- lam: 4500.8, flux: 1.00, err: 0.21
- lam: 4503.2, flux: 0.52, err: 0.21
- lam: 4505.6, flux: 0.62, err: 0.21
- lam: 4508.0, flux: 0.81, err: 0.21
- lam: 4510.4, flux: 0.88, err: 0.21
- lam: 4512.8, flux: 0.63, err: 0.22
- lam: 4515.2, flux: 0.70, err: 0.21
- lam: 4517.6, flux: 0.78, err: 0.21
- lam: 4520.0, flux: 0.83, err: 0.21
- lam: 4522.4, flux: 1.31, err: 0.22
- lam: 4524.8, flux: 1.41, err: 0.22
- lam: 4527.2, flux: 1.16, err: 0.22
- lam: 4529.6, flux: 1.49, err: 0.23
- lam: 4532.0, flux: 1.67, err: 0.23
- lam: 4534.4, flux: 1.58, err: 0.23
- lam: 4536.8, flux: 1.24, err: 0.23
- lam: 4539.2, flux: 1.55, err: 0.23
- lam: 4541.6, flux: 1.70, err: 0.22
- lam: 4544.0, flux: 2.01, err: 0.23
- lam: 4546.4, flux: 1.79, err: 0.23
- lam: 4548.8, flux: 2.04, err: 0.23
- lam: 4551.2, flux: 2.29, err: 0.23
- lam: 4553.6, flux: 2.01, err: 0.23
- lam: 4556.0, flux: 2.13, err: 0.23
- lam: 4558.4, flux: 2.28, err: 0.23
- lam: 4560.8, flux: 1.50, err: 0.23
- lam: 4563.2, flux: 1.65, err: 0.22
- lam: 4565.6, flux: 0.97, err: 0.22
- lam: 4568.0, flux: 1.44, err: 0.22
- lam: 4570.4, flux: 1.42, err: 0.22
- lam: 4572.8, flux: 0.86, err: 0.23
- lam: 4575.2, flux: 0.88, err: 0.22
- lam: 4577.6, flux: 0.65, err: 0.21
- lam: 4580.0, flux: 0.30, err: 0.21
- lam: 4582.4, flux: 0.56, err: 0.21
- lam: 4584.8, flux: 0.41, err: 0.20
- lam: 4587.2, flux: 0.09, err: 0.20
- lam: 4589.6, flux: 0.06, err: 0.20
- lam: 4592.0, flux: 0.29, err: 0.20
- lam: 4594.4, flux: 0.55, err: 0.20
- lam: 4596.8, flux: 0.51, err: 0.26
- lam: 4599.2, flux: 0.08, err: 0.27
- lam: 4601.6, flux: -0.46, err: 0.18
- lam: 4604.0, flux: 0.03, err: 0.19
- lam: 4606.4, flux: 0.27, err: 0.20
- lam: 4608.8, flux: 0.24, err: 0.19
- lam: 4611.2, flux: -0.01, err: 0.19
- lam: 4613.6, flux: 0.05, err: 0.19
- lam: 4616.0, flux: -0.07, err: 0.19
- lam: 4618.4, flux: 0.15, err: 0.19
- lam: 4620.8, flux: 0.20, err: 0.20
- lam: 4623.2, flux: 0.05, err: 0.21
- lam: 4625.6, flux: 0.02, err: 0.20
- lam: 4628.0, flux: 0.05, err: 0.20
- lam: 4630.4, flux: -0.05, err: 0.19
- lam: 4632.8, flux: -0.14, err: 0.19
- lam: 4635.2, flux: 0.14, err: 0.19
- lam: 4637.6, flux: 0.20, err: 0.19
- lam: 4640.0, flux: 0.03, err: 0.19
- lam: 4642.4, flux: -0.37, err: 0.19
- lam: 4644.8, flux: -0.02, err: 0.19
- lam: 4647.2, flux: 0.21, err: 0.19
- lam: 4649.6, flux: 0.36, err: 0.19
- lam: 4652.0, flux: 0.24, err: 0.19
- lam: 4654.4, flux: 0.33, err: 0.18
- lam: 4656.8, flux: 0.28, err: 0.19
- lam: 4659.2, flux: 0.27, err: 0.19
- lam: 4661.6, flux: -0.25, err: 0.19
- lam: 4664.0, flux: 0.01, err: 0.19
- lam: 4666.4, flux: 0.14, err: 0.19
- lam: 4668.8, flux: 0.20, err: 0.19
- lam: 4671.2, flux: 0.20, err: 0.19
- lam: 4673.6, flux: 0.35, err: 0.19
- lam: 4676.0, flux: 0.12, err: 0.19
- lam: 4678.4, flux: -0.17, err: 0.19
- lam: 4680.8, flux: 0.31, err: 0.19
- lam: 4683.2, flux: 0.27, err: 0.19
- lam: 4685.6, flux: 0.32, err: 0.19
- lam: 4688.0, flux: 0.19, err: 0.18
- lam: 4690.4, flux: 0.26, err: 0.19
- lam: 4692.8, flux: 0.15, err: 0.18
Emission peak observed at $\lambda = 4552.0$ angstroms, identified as C IV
